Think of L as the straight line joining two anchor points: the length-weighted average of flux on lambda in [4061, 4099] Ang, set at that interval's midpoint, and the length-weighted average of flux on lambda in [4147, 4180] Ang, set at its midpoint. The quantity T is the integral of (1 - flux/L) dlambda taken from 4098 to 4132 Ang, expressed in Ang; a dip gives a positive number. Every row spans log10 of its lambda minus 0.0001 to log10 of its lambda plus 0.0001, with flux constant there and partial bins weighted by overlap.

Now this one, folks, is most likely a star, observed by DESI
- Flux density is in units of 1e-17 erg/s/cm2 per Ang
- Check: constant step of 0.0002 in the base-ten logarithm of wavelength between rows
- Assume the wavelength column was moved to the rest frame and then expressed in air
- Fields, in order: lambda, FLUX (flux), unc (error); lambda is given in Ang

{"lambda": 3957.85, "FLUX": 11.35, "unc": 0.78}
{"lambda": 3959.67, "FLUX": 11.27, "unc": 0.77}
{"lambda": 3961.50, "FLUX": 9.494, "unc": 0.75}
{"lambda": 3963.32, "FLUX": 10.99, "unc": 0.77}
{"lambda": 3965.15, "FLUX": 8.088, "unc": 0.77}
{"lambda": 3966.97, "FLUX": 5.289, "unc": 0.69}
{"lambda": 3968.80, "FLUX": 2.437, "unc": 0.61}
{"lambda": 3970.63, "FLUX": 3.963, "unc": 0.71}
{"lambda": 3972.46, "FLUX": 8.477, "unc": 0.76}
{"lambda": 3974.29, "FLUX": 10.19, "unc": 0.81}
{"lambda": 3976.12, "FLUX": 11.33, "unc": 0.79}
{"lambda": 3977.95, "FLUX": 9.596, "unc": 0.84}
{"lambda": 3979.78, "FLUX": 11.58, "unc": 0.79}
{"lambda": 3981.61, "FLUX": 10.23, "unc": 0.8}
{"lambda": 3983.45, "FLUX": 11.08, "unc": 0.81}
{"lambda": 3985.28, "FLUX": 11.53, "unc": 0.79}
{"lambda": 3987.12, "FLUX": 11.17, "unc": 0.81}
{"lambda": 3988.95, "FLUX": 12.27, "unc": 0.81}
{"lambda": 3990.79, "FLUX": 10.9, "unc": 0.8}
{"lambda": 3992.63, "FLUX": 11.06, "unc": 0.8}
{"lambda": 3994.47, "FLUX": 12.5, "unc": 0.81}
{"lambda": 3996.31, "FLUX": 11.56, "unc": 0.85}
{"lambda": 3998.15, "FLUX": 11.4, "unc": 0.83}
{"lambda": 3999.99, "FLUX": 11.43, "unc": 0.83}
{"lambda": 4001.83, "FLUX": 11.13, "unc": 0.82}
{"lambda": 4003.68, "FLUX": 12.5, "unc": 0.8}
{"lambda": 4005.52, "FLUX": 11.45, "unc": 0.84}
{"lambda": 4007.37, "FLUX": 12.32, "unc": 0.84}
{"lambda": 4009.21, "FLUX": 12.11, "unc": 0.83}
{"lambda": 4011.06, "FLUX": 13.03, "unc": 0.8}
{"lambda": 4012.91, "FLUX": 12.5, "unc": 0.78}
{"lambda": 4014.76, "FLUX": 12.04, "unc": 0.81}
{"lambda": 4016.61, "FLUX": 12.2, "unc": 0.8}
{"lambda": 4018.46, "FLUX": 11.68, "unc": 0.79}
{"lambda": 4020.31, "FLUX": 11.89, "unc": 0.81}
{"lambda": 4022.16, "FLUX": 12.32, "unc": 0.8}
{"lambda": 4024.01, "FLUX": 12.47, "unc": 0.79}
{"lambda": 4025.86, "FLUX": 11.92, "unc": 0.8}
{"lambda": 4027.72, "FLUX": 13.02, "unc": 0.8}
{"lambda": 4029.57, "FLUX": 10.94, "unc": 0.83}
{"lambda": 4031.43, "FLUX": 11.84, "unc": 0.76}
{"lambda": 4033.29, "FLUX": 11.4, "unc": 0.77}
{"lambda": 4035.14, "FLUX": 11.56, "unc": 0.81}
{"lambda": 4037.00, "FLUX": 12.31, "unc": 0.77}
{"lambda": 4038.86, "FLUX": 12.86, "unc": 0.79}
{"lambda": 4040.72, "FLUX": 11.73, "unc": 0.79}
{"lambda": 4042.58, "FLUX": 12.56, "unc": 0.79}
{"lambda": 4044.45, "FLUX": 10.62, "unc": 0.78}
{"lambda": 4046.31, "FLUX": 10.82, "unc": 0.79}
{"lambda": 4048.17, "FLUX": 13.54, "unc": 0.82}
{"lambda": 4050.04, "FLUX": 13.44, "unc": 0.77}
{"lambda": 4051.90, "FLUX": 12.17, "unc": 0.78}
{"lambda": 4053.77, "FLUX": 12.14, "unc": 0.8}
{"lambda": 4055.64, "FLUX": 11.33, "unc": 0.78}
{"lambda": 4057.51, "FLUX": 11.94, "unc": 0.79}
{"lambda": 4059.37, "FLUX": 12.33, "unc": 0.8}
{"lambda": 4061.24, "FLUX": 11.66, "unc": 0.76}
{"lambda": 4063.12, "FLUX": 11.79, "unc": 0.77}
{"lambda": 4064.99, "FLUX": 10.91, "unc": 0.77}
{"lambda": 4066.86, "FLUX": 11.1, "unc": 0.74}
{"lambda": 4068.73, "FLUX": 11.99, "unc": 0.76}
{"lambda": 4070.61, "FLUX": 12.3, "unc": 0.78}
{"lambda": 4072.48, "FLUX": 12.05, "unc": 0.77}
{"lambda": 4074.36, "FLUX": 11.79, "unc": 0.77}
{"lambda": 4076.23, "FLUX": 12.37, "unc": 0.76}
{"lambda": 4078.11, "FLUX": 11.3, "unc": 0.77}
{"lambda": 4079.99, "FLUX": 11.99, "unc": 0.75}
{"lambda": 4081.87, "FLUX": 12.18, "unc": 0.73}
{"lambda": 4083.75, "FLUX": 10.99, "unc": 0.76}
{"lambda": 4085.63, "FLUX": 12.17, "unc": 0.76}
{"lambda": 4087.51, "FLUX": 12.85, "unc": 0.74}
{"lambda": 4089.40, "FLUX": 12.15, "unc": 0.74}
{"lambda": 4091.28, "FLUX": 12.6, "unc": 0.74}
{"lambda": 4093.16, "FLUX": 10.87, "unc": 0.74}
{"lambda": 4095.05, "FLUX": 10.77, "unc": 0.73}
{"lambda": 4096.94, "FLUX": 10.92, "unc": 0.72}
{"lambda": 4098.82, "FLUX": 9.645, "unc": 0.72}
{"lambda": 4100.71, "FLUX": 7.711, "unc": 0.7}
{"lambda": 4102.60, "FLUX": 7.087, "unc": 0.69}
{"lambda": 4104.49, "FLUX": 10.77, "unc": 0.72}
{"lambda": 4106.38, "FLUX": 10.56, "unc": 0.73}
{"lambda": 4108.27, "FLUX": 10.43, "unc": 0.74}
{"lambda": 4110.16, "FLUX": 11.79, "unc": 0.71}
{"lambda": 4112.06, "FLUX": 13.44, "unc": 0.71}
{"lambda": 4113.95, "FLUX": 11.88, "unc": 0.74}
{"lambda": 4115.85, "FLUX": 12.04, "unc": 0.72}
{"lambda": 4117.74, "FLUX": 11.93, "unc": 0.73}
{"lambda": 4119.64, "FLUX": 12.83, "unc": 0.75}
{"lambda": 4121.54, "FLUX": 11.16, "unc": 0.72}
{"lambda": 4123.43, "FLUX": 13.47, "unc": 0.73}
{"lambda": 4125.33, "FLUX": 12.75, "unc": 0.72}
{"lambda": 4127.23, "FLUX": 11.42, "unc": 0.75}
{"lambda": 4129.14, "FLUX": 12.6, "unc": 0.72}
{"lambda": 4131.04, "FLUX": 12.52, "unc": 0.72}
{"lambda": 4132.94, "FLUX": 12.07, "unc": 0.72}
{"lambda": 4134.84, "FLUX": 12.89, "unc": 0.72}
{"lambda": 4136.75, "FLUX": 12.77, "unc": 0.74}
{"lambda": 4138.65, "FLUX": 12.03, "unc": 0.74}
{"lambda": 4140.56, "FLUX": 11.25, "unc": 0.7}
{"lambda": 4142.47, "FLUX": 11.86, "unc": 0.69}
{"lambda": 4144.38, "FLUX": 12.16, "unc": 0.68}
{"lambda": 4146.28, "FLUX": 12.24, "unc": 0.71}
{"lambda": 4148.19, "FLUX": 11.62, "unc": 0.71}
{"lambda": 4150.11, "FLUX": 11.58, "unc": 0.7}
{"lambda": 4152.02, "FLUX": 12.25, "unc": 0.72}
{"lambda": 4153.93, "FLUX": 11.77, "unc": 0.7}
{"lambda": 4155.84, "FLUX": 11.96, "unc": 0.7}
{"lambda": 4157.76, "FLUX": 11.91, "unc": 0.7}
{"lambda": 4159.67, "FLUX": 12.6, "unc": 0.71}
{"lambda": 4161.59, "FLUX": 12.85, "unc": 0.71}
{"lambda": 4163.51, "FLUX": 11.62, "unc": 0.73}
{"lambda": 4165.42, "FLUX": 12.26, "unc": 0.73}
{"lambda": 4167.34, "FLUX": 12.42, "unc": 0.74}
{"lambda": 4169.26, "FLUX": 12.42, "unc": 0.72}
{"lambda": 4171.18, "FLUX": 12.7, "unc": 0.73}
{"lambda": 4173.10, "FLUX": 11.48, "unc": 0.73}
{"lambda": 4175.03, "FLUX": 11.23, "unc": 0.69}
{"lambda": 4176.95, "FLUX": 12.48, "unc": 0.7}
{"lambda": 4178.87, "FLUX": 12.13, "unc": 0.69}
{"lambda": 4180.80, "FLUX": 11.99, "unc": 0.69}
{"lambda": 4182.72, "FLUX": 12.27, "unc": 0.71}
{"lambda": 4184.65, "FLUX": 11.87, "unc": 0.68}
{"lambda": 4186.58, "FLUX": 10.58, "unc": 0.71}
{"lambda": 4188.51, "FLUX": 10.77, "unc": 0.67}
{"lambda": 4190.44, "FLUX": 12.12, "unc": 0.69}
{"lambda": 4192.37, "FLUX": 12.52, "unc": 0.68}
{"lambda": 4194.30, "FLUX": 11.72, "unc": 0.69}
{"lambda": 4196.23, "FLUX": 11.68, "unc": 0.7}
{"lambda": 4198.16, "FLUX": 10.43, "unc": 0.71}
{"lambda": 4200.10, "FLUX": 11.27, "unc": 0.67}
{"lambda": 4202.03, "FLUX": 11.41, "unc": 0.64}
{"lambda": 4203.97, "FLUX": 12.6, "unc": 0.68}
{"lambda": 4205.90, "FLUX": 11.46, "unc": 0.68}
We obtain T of 1.44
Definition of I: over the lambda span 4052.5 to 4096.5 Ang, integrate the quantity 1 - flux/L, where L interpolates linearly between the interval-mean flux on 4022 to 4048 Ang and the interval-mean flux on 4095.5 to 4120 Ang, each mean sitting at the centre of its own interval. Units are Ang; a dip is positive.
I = -1.90 Ang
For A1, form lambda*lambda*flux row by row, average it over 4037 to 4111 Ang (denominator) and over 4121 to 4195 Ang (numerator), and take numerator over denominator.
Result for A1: 1.09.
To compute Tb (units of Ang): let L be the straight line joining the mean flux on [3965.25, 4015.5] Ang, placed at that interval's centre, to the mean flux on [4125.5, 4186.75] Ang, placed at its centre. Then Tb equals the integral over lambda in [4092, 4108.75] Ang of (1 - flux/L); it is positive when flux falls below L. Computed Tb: 2.4 Ang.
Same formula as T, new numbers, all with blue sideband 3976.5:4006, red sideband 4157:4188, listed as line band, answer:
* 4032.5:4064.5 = -1.2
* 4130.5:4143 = -0.3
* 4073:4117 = 1.8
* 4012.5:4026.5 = -0.8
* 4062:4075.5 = -0.1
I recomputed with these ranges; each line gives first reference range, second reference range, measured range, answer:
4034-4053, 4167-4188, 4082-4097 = 0.42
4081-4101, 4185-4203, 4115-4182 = -4.74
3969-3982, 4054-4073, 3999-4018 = -3.94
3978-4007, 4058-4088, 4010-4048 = -1.33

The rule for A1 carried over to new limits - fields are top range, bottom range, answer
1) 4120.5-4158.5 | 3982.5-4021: 1.10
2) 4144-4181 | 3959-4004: 1.32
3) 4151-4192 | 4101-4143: 1.05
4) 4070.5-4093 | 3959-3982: 1.47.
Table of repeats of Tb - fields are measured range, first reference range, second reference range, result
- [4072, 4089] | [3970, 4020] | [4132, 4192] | -0.5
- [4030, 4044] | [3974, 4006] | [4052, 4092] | -0.4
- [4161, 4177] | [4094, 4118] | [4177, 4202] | -1.0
